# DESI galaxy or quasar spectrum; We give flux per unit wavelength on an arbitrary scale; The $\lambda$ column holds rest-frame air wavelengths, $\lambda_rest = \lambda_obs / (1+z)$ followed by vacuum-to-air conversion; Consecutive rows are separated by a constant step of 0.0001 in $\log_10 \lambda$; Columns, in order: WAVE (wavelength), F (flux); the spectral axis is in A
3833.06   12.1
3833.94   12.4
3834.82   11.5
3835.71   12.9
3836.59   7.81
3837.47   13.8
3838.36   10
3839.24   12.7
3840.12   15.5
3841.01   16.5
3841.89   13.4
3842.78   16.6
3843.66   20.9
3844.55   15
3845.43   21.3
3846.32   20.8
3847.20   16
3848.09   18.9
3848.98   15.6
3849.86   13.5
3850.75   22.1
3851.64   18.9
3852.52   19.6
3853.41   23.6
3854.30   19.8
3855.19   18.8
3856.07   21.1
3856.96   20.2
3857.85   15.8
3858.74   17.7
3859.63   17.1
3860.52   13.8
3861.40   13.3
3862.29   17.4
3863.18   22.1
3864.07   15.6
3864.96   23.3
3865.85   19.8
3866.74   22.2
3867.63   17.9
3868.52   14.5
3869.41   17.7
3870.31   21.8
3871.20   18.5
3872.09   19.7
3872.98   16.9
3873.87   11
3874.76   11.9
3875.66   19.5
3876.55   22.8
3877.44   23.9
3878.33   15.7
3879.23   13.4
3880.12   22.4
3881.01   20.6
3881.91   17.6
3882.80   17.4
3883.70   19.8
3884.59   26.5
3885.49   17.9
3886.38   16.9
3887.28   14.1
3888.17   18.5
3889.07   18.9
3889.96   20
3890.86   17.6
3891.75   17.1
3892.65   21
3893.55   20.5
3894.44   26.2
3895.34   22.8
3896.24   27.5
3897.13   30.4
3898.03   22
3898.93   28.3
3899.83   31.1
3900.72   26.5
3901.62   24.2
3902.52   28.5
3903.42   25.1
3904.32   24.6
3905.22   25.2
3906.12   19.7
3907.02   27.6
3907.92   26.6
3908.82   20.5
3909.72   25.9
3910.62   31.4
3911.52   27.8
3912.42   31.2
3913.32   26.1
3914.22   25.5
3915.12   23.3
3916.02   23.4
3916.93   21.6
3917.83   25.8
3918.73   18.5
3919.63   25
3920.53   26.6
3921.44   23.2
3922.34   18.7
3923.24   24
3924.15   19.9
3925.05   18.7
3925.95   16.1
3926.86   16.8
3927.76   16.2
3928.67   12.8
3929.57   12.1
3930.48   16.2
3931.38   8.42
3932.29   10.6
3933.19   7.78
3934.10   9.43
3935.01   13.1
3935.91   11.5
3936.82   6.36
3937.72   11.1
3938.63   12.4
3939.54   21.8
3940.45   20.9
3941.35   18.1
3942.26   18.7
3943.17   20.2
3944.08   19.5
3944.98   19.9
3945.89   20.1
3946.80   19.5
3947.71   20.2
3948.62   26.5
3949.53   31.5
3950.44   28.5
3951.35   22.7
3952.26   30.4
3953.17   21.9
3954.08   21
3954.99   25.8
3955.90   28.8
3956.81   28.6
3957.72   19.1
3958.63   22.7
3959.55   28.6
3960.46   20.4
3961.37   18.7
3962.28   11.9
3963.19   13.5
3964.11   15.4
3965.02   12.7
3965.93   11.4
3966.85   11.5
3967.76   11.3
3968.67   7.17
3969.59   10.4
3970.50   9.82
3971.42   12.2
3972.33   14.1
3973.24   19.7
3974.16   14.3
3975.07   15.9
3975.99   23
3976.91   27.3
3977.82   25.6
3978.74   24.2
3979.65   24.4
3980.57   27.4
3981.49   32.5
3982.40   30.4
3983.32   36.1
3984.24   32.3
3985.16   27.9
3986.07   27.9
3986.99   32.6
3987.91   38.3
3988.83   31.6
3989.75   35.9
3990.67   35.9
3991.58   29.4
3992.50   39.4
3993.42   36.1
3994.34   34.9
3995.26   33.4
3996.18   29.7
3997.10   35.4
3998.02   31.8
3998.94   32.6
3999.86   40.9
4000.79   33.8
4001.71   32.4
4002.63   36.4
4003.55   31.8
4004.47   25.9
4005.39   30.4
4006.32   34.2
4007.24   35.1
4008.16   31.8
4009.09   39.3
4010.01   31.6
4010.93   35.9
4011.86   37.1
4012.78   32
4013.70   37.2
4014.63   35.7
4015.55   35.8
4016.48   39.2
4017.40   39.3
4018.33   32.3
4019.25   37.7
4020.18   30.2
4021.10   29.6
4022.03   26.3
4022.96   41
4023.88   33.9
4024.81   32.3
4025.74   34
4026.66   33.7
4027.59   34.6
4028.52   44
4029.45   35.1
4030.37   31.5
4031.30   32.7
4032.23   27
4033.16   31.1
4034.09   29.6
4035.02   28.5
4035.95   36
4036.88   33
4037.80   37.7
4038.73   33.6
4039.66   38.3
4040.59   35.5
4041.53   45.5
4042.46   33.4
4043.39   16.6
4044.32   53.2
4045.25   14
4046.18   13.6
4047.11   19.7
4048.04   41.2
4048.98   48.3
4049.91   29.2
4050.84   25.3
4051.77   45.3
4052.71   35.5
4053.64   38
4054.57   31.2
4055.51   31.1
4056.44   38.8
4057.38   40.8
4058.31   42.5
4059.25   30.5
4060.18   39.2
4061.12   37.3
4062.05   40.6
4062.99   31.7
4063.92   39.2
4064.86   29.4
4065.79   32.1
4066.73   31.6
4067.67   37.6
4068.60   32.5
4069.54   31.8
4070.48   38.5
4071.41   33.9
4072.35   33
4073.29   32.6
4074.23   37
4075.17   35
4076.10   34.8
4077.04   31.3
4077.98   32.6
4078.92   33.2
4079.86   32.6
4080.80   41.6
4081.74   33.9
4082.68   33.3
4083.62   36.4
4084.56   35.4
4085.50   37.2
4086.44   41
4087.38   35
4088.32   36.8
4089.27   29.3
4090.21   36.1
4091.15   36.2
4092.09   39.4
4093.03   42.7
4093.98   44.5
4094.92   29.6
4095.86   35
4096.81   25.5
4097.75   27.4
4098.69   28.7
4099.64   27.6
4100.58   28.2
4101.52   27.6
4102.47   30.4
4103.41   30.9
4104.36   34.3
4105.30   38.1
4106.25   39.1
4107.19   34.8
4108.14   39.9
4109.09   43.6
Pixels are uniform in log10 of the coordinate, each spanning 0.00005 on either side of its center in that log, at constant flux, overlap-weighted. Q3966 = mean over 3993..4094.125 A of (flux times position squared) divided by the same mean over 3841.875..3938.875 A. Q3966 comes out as 1.89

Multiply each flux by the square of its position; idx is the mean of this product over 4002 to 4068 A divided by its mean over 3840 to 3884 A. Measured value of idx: 2.0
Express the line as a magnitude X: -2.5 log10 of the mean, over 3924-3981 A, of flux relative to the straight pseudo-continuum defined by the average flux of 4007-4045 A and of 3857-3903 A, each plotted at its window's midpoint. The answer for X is 0.45 mag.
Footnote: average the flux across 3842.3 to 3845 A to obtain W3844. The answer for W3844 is 17.5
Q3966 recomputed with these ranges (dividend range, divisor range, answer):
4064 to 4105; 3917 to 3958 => 1.89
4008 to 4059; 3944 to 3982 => 1.75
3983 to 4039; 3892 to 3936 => 1.63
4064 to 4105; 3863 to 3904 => 1.82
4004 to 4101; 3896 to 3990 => 1.67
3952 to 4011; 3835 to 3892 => 1.58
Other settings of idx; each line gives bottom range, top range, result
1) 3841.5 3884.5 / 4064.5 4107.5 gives 2.08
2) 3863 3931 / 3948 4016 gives 1.33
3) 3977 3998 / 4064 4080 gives 1.10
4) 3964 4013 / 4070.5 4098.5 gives 1.32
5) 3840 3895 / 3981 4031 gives 1.97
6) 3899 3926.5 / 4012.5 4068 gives 1.49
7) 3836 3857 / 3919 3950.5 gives 1.08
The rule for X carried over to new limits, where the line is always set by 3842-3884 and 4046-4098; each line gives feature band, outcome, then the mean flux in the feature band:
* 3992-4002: -0.19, 34.6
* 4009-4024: -0.15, 34.9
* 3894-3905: -0.24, 26.4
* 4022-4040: -0.07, 33.8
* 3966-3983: 0.40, 18.9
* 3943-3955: 0.08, 23.4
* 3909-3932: 0.07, 21.3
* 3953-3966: 0.27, 20.3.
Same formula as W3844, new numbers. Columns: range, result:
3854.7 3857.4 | 20.1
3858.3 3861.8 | 15.5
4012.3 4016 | 35.2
